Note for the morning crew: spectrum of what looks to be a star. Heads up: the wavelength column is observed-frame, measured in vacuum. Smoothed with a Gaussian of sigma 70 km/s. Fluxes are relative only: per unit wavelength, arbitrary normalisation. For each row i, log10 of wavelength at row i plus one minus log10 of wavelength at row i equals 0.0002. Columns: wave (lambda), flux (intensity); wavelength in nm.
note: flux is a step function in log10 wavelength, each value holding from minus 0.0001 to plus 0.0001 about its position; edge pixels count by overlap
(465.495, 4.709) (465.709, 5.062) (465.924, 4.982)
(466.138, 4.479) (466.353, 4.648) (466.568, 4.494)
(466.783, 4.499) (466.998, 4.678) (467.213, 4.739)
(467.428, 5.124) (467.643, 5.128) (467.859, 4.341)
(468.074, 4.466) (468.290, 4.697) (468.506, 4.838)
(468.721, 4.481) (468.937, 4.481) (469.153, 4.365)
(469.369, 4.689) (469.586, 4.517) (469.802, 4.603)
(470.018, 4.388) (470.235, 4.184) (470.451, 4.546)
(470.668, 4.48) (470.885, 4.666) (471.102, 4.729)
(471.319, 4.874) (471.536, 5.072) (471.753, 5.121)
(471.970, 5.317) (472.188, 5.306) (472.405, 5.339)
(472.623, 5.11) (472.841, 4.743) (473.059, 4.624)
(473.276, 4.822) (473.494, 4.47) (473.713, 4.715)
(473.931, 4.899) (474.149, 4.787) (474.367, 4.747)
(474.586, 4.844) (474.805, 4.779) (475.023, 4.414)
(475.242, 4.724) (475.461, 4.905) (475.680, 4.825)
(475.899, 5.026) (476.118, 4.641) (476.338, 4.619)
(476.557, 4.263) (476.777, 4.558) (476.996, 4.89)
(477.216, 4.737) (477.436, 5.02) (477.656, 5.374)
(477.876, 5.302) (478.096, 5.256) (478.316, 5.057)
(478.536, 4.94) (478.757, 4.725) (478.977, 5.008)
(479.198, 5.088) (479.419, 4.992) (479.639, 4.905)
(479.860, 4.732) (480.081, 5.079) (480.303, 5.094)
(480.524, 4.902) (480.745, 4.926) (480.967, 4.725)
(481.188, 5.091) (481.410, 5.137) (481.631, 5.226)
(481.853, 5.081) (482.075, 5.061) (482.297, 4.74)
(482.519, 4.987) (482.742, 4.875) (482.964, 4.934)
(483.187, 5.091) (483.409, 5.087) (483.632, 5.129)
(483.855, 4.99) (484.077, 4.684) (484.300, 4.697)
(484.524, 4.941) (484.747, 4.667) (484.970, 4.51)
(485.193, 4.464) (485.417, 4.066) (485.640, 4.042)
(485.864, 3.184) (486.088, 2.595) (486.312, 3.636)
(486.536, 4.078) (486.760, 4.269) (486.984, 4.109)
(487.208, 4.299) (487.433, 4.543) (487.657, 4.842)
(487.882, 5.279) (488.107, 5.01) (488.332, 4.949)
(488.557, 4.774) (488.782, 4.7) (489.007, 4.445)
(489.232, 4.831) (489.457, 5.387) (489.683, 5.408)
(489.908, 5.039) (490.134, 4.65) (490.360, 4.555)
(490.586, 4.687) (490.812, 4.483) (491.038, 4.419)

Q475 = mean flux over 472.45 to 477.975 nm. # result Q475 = 4.8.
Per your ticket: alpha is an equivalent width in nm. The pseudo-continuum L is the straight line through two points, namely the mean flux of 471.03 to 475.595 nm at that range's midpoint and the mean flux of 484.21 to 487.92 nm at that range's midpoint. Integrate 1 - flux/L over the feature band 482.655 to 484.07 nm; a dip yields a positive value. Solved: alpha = -0.21 nm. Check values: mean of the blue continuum 4.87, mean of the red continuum 4.22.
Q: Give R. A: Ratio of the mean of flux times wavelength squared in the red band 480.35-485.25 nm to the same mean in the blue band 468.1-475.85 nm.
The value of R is 1.08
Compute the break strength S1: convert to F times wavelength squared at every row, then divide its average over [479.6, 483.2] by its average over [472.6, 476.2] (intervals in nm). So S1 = 1.1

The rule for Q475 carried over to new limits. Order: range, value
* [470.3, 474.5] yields 4.85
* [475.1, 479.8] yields 4.89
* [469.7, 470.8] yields 4.44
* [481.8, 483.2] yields 4.95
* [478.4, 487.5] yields 4.67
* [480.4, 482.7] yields 4.99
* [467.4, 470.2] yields 4.6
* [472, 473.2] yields 5.04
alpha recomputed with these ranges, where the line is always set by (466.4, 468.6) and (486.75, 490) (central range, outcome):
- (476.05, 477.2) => 0.03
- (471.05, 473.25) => -0.14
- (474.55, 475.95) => -0.01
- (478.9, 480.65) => -0.08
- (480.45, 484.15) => -0.16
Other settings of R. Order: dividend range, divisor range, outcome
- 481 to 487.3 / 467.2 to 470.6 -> 1.06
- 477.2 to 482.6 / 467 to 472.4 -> 1.11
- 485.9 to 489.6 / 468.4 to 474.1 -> 1.01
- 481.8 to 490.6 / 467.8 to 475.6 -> 1.04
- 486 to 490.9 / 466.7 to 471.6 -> 1.07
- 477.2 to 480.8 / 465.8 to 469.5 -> 1.13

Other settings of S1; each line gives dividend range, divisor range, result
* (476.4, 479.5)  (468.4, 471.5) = 1.12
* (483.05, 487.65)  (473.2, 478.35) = 0.94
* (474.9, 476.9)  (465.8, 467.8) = 1.02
